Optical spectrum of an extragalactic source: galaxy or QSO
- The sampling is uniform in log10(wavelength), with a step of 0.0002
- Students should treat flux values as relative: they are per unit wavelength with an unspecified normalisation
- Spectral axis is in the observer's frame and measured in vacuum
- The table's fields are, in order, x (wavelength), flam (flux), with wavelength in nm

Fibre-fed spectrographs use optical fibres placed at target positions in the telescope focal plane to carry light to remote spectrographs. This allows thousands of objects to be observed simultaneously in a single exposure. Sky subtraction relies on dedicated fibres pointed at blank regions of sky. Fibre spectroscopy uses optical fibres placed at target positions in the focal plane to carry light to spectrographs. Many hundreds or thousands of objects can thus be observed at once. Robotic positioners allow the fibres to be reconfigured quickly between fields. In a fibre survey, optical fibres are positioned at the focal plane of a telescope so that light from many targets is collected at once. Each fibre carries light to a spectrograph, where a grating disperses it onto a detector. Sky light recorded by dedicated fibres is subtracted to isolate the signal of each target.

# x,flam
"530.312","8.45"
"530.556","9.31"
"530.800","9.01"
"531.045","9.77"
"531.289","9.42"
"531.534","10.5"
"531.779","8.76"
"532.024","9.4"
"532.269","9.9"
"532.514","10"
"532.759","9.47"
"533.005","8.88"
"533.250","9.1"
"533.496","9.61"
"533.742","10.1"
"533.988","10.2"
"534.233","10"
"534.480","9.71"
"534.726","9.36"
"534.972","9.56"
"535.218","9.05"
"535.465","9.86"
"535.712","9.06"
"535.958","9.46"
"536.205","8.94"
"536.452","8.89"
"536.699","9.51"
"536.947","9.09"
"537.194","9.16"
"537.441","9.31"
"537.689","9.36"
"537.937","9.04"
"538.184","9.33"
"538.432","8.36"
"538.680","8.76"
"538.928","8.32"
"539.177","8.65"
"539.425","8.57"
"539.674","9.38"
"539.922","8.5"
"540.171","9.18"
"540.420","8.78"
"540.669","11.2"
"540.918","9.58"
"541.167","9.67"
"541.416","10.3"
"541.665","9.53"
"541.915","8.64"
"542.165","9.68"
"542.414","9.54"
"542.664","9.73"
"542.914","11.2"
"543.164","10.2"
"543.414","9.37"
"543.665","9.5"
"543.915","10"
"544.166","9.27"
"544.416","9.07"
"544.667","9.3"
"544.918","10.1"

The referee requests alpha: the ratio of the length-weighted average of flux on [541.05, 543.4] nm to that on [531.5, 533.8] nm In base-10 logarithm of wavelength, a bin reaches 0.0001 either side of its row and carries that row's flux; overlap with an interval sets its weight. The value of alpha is 1.03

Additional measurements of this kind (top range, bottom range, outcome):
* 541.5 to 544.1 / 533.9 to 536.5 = 1.03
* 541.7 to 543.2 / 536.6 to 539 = 1.08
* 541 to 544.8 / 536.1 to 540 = 1.08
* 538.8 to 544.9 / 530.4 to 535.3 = 0.99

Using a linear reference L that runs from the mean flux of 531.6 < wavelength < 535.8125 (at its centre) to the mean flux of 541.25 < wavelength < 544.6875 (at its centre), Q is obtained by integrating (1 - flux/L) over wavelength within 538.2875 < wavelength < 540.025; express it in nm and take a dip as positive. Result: 0.174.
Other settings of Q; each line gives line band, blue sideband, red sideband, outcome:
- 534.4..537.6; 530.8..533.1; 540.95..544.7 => 0.10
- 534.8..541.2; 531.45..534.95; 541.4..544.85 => 0.31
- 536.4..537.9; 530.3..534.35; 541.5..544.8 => 0.06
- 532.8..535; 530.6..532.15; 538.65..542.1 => -0.05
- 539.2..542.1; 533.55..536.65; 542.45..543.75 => 0.14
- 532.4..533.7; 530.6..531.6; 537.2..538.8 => 0.00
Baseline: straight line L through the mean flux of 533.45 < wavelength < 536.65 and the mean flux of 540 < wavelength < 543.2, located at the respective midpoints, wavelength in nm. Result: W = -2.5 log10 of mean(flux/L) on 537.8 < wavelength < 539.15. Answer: 0.105 mag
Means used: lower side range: 9.52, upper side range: 9.76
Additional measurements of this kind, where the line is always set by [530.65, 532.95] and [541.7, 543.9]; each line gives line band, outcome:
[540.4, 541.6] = -0.031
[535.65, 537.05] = 0.054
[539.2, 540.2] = 0.097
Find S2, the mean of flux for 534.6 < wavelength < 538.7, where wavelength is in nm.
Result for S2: 9.19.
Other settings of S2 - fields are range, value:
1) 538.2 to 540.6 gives 8.8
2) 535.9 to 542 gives 9.18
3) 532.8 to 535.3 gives 9.56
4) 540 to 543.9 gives 9.73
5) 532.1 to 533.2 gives 9.53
